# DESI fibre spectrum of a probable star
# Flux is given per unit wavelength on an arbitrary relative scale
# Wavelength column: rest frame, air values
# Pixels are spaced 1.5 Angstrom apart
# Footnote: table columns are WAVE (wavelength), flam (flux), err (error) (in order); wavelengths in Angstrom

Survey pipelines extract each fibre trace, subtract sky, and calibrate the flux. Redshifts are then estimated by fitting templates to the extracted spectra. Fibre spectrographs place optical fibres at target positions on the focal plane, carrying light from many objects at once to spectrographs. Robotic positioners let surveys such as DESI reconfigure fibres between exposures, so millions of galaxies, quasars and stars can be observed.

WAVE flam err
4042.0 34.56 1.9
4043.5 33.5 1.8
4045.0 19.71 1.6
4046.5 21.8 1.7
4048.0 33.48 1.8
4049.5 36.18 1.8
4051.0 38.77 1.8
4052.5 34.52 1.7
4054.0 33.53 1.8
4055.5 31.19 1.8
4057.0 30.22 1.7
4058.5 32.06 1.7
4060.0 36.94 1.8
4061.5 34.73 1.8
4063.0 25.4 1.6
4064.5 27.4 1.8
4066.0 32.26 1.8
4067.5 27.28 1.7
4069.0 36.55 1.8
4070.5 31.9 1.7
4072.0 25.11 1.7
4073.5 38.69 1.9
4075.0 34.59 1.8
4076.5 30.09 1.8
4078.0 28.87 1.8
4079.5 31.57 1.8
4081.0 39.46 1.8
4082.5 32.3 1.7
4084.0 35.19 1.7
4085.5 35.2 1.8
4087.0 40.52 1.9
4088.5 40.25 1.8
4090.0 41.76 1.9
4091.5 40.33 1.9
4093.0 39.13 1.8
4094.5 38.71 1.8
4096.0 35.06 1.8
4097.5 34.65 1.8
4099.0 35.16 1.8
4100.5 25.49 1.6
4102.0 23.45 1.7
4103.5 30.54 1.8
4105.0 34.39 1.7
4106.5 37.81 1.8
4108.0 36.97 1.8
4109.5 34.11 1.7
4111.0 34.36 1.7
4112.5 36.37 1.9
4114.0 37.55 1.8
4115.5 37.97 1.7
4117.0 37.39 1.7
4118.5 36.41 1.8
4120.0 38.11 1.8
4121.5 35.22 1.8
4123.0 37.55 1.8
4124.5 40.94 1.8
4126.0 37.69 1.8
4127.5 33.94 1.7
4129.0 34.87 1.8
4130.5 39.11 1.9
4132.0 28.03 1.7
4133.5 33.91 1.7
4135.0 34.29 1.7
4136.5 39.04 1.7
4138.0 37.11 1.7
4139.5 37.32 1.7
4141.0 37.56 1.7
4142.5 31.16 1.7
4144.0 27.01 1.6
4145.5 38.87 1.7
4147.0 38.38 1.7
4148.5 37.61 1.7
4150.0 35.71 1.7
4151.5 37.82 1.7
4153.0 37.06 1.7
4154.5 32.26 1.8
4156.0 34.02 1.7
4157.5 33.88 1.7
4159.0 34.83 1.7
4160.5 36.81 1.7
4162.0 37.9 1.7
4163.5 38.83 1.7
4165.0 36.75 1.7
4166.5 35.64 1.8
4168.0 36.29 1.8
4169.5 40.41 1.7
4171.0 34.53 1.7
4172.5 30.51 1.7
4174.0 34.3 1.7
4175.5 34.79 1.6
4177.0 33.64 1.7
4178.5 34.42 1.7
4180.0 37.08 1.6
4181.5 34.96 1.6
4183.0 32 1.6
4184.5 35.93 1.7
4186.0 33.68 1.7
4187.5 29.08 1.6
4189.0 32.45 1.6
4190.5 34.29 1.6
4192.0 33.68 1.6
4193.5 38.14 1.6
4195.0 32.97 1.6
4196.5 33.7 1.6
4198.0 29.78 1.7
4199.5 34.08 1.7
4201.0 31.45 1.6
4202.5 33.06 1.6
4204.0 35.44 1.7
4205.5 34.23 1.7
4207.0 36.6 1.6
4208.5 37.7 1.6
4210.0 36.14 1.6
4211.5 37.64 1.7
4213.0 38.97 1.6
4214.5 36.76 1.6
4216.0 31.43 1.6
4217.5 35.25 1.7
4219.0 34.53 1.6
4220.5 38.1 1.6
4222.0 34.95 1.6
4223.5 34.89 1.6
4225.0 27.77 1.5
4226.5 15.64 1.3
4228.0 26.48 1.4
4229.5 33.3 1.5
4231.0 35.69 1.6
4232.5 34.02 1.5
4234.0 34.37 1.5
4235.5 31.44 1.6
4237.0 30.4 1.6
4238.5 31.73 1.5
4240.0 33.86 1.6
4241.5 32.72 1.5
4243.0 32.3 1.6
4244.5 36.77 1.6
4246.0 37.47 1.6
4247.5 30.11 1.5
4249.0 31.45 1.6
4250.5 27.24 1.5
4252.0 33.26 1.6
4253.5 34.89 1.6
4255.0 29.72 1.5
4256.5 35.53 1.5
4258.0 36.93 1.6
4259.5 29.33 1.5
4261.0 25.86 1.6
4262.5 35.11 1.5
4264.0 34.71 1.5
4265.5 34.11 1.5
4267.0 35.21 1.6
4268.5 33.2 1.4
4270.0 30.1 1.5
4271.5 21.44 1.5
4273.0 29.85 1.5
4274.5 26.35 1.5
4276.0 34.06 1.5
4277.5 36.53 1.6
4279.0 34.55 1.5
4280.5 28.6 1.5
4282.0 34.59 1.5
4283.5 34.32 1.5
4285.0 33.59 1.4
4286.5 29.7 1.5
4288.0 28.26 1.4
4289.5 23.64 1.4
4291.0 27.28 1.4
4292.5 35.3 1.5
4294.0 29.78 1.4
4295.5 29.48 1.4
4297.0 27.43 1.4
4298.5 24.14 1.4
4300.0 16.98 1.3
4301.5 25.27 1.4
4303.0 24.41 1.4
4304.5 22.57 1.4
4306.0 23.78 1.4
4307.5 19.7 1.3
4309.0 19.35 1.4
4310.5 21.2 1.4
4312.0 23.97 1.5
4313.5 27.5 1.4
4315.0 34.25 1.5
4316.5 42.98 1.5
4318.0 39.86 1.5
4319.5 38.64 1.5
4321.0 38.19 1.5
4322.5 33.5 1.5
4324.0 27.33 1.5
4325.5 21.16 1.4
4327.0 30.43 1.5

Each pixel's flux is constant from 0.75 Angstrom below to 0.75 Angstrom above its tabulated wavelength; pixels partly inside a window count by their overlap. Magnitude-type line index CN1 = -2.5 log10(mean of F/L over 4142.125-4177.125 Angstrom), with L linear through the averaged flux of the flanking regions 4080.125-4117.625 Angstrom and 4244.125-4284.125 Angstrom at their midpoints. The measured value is -0.03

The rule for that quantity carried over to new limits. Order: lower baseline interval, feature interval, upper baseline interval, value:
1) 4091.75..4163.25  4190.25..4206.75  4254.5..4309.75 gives -0.039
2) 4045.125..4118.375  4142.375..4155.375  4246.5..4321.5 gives -0.087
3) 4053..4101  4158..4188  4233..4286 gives -0.067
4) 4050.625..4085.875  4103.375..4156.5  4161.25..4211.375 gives -0.068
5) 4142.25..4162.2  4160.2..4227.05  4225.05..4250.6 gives -0.032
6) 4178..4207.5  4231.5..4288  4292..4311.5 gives -0.154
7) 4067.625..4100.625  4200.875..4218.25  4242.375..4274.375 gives -0.085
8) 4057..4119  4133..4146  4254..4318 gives -0.068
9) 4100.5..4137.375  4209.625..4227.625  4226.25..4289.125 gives -0.016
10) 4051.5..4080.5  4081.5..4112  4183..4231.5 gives -0.100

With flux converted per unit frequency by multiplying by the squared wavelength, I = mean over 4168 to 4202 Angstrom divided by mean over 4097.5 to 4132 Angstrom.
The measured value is 1.0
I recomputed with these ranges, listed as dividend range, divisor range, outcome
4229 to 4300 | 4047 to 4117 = 1.01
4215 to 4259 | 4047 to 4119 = 1.02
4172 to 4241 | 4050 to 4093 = 1.05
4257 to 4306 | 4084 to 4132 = 0.90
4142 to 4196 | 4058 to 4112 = 1.07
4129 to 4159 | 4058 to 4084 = 1.14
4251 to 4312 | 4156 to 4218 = 0.87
